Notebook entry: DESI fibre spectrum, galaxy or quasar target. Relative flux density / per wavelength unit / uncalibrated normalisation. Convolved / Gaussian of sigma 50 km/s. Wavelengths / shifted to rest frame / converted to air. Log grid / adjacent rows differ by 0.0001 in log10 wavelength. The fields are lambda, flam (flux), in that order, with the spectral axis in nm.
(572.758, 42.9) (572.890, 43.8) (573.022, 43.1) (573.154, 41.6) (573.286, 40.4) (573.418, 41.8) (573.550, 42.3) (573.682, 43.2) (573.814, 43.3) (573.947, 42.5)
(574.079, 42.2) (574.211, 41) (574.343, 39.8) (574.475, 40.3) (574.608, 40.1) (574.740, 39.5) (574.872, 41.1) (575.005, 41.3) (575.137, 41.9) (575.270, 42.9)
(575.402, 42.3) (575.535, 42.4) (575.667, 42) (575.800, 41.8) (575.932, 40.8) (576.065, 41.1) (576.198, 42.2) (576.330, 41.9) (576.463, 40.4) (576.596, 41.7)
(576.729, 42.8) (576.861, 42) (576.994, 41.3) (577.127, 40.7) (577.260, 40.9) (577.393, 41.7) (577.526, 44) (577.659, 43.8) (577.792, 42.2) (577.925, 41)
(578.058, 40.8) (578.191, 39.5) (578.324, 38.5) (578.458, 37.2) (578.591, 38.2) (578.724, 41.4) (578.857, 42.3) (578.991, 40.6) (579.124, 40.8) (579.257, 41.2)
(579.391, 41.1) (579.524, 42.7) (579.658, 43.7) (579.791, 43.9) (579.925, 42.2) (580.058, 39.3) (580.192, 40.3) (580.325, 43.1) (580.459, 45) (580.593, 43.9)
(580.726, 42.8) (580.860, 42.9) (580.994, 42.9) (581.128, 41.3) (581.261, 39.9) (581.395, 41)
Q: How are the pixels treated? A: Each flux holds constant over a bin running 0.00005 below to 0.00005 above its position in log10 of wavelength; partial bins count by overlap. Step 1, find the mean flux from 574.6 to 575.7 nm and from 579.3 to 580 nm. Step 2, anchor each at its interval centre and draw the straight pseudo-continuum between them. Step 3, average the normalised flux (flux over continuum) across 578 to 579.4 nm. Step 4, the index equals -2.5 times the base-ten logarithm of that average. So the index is 0.06 mag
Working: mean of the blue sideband 41.6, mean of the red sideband 42.6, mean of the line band 40.1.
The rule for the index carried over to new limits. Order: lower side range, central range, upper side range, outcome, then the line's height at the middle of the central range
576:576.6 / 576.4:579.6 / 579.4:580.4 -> 0.017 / 41.8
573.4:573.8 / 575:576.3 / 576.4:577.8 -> 0.008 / 42.2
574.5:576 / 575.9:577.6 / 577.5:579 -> -0.016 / 41.1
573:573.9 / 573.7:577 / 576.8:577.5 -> 0.006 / 41.8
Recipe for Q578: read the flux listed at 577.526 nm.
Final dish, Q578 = 44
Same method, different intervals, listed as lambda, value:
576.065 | 41.1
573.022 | 43.1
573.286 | 40.4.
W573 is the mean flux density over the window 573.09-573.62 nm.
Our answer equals 41.5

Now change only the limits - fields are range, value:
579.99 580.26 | 39.9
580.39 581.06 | 43.5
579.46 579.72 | 43.1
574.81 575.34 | 41.8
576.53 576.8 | 42.3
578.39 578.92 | 39.7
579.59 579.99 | 43.2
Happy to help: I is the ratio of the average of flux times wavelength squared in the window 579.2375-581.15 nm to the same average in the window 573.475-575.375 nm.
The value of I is 1.04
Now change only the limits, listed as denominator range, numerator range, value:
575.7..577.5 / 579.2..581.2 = 1.03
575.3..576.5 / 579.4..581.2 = 1.04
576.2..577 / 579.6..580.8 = 1.03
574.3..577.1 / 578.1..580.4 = 1.00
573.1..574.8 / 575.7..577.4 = 1.01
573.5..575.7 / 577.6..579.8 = 1.00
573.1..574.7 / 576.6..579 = 1.00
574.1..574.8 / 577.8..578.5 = 1.00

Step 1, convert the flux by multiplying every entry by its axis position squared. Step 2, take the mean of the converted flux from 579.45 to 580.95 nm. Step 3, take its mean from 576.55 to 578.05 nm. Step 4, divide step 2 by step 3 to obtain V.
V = 1.03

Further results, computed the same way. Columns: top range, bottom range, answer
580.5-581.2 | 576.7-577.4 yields 1.05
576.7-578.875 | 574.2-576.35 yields 1.00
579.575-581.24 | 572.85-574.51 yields 1.04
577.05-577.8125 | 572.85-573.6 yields 1.02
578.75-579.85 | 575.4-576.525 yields 1.02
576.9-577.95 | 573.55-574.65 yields 1.02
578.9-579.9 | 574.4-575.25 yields 1.05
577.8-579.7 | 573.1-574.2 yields 0.98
